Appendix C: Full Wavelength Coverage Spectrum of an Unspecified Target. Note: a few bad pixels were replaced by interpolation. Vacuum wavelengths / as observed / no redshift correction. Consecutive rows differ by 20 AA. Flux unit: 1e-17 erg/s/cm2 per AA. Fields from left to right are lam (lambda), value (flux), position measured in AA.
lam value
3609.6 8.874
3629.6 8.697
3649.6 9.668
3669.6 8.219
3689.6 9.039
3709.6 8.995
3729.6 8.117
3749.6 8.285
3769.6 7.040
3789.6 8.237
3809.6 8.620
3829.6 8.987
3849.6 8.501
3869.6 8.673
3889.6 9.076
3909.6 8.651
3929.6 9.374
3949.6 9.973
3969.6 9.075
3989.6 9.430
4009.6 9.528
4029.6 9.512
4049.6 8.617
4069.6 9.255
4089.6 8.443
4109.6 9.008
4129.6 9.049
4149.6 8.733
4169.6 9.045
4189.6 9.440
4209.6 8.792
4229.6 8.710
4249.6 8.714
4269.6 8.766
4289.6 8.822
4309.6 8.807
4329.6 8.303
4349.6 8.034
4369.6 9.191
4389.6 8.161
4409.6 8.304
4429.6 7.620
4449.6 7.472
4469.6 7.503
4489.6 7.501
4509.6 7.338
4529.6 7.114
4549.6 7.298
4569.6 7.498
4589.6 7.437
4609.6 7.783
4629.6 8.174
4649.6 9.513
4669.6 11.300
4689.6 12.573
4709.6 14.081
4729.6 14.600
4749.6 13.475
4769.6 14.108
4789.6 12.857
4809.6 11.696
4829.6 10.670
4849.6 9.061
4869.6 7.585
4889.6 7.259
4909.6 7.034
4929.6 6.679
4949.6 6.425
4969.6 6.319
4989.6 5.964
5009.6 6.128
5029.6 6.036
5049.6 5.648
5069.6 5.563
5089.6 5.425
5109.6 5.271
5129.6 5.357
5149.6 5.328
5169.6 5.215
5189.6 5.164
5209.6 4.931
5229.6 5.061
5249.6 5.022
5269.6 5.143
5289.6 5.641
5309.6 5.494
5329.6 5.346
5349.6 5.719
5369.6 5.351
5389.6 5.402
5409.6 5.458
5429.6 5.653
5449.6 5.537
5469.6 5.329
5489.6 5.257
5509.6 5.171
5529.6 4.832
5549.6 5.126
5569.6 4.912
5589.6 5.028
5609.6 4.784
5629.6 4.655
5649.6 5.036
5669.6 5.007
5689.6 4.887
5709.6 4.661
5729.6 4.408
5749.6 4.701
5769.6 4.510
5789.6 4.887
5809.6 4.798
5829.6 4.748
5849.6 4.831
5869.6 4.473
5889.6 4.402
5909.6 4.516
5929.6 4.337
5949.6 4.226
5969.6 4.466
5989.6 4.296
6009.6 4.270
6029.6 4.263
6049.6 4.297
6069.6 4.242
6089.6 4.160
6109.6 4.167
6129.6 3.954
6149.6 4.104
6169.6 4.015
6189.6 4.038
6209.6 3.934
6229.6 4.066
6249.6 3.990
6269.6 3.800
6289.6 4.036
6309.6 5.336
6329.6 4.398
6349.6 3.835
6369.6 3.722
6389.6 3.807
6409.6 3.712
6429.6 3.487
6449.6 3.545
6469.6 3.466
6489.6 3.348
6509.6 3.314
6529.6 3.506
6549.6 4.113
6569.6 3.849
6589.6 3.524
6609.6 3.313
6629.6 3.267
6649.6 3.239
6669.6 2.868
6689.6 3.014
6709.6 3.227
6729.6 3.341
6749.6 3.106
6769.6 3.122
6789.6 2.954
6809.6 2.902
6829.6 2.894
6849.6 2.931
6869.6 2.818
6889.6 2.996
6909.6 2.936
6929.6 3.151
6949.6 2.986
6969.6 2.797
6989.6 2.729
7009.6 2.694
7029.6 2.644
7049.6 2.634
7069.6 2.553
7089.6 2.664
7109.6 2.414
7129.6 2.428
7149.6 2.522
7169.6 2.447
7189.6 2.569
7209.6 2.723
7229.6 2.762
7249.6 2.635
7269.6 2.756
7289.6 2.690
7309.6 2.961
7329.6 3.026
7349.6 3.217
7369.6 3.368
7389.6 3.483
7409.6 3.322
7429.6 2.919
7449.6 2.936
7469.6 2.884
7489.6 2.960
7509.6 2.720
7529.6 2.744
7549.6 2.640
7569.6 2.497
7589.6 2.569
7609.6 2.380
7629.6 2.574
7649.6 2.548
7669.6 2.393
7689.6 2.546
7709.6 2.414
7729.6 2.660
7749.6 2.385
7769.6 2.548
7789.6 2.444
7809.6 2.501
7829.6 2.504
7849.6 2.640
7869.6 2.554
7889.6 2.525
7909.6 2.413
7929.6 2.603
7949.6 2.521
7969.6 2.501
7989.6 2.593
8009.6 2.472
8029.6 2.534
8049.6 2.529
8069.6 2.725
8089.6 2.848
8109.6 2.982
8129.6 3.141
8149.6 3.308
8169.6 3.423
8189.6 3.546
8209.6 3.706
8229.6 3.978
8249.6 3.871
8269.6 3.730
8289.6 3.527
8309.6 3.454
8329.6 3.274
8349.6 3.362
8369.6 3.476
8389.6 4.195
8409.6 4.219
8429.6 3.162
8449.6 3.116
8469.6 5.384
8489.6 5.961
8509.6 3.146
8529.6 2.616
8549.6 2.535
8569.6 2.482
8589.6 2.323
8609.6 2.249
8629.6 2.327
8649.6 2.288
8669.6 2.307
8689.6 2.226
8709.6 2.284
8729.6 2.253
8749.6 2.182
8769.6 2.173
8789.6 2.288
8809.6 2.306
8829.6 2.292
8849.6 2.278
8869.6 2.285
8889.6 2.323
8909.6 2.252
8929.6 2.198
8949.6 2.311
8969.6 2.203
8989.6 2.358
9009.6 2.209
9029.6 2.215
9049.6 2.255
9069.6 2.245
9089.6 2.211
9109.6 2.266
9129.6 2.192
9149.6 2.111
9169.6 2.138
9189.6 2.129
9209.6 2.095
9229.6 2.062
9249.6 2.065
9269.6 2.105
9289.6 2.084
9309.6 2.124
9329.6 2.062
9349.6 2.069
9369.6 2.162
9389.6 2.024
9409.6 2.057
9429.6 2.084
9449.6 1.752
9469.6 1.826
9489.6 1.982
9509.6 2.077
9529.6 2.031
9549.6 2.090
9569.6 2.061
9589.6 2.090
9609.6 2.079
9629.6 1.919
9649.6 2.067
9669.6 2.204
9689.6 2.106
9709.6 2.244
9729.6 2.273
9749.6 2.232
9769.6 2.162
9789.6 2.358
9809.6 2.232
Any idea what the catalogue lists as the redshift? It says 0.694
